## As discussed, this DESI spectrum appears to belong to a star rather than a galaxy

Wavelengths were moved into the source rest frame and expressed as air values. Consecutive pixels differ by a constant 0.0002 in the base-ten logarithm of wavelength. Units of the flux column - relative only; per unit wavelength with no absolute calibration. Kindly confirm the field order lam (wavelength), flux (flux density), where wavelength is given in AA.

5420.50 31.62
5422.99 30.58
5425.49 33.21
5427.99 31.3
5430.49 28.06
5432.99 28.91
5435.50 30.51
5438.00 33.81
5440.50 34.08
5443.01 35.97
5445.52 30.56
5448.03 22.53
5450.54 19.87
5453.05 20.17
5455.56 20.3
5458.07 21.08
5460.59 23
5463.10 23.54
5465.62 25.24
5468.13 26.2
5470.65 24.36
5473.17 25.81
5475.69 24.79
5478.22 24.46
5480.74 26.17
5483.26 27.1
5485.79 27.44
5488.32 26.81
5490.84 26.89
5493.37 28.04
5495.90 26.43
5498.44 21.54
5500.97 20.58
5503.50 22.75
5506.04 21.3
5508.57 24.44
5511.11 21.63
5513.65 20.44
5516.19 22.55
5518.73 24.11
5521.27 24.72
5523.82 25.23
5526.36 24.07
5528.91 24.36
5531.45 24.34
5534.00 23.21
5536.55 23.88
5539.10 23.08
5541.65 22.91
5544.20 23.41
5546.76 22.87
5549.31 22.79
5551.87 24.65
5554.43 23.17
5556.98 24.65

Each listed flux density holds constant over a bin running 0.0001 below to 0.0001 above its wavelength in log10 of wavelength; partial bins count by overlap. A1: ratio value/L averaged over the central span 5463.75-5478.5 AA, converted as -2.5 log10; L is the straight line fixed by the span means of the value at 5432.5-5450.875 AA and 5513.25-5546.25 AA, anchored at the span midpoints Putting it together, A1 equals 0.11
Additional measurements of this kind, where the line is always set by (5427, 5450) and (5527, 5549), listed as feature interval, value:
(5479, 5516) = 0.084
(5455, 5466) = 0.263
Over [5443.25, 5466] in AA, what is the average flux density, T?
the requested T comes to 23.4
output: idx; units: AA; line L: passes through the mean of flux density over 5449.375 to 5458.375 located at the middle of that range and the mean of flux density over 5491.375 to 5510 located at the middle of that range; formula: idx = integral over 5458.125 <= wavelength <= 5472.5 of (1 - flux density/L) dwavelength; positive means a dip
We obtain -2.1 AA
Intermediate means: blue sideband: 20.3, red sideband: 23.7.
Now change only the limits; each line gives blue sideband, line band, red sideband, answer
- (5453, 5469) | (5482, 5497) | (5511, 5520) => -3.0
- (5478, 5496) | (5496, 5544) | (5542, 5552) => 3.2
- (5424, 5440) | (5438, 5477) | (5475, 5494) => 4.7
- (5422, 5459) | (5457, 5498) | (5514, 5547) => 1.3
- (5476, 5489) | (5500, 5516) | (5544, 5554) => 2.0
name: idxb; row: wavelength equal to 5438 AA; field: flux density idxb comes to 33.81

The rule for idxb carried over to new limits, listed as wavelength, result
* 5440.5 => 34.08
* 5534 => 23.21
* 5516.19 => 22.55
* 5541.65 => 22.91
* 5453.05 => 20.17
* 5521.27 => 24.72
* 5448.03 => 22.53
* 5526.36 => 24.07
